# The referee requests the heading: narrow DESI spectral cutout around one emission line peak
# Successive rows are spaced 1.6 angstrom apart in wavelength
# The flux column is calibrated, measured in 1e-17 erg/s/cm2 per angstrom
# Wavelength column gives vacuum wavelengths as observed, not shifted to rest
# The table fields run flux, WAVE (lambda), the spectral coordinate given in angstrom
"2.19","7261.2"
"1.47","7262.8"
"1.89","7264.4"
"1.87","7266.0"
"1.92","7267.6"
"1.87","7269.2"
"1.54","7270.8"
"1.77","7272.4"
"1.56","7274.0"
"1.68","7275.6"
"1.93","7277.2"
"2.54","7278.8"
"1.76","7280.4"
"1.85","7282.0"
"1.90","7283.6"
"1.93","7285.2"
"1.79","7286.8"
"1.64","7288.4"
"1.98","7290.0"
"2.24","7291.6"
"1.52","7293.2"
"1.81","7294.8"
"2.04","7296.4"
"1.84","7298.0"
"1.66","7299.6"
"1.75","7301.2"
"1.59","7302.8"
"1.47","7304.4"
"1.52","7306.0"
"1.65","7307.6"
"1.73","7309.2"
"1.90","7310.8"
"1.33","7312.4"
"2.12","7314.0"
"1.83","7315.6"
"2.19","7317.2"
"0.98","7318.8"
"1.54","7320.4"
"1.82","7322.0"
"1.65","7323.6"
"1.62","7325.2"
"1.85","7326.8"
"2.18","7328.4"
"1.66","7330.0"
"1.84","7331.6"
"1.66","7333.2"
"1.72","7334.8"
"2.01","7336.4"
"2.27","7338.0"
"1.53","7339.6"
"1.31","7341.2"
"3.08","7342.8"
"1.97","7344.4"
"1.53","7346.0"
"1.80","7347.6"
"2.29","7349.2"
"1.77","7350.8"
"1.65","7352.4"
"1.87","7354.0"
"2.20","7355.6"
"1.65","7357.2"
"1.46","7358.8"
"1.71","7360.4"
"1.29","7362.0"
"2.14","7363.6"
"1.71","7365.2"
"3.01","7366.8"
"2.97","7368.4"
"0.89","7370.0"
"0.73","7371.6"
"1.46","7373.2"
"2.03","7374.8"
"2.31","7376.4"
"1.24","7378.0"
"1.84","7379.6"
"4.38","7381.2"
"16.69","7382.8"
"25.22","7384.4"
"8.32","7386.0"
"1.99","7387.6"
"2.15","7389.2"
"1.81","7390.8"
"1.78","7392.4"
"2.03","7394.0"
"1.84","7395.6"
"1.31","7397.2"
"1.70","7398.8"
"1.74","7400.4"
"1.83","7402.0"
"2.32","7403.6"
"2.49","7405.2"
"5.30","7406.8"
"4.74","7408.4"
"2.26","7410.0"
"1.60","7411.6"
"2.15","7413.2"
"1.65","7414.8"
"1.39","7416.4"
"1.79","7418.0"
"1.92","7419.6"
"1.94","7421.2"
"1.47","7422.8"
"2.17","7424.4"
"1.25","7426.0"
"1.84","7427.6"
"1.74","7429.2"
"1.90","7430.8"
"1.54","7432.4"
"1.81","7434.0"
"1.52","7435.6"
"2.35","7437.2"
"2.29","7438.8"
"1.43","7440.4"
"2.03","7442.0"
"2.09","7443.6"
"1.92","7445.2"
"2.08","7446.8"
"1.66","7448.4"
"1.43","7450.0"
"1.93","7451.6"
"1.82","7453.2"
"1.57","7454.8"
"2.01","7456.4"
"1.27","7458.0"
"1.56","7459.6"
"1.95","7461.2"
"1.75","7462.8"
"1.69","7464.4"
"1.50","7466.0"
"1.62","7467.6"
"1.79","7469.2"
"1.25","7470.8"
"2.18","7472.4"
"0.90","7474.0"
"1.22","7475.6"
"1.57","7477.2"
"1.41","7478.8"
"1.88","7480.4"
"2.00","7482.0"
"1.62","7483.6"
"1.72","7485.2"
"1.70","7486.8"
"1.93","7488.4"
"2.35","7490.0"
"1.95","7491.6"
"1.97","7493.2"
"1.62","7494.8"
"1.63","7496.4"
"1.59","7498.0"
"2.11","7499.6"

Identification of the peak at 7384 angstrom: H-alpha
